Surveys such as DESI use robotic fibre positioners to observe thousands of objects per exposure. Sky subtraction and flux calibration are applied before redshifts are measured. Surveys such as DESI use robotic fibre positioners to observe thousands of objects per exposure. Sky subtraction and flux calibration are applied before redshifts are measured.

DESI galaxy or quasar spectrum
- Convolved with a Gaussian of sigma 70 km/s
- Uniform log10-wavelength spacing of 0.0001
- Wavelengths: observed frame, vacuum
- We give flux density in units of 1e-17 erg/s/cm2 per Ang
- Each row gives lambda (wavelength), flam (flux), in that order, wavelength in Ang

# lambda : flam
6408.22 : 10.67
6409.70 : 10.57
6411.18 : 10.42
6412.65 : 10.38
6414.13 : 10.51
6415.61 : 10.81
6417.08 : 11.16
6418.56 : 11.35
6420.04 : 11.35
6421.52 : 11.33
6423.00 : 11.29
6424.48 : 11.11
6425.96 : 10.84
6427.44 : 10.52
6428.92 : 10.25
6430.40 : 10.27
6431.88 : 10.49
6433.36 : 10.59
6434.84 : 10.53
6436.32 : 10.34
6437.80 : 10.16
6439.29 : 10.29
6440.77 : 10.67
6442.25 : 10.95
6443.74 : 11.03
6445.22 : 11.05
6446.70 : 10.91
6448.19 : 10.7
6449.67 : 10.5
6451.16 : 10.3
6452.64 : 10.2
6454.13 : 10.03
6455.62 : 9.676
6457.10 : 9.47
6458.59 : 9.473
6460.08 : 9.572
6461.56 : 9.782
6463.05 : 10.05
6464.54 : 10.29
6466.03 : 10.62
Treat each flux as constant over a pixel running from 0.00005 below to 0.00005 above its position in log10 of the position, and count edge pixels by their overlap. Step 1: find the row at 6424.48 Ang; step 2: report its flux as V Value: 11.11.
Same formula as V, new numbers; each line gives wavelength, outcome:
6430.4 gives 10.27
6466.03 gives 10.62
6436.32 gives 10.34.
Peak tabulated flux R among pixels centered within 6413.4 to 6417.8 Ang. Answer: 11.16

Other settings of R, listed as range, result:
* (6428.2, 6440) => 10.59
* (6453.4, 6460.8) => 10.03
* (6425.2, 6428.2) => 10.84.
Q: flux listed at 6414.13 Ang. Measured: 10.51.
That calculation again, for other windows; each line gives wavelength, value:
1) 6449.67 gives 10.5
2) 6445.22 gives 11.05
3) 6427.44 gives 10.52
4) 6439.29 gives 10.29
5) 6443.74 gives 11.03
